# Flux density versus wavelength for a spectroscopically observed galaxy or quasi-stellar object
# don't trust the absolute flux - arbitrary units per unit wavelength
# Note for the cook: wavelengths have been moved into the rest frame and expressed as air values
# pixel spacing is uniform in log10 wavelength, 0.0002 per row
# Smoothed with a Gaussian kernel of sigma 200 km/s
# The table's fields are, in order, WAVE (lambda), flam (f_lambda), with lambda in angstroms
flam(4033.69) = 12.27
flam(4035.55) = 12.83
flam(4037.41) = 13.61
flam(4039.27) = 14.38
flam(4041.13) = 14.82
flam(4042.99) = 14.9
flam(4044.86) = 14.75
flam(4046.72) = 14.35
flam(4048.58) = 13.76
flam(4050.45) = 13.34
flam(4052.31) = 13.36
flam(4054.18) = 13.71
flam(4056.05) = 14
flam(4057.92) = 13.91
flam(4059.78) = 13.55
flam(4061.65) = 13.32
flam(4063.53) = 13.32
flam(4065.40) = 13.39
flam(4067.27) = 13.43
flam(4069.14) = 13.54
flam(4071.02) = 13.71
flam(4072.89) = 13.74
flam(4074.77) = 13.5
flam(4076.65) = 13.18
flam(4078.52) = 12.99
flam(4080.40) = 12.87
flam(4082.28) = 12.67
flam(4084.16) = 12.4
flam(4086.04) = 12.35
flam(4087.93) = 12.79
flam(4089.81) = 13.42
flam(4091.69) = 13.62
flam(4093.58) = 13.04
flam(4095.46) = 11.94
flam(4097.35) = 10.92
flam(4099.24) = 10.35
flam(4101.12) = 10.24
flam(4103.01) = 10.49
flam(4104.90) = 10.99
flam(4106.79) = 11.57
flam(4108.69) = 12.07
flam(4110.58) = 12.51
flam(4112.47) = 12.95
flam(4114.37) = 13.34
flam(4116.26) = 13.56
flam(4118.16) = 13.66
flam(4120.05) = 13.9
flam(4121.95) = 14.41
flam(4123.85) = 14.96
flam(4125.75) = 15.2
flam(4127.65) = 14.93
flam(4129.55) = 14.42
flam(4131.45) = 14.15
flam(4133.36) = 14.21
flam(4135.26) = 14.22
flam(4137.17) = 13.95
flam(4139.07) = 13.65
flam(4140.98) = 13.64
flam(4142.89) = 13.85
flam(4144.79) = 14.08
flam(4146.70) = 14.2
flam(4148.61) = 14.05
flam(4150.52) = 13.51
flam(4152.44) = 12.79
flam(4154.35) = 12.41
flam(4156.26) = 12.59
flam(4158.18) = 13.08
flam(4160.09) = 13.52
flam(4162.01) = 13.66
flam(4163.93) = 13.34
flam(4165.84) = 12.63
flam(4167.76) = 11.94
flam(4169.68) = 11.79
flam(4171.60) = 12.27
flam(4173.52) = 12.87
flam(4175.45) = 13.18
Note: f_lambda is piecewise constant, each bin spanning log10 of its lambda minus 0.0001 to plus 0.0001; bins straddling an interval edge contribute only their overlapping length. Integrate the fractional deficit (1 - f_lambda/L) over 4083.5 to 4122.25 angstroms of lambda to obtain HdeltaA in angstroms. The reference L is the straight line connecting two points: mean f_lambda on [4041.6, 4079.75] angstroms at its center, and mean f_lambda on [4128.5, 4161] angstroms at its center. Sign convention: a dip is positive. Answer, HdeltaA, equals 3.7 angstroms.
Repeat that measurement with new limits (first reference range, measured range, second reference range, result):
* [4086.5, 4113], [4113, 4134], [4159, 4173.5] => -3.5 angstroms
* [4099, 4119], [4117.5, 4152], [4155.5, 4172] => -4.9 angstroms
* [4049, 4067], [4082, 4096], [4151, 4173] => 0.5 angstroms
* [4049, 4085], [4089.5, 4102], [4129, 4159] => 1.5 angstroms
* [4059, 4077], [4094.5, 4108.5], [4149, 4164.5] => 2.5 angstroms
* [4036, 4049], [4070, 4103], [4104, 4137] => 3.3 angstroms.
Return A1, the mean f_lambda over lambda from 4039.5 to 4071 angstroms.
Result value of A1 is 13.8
